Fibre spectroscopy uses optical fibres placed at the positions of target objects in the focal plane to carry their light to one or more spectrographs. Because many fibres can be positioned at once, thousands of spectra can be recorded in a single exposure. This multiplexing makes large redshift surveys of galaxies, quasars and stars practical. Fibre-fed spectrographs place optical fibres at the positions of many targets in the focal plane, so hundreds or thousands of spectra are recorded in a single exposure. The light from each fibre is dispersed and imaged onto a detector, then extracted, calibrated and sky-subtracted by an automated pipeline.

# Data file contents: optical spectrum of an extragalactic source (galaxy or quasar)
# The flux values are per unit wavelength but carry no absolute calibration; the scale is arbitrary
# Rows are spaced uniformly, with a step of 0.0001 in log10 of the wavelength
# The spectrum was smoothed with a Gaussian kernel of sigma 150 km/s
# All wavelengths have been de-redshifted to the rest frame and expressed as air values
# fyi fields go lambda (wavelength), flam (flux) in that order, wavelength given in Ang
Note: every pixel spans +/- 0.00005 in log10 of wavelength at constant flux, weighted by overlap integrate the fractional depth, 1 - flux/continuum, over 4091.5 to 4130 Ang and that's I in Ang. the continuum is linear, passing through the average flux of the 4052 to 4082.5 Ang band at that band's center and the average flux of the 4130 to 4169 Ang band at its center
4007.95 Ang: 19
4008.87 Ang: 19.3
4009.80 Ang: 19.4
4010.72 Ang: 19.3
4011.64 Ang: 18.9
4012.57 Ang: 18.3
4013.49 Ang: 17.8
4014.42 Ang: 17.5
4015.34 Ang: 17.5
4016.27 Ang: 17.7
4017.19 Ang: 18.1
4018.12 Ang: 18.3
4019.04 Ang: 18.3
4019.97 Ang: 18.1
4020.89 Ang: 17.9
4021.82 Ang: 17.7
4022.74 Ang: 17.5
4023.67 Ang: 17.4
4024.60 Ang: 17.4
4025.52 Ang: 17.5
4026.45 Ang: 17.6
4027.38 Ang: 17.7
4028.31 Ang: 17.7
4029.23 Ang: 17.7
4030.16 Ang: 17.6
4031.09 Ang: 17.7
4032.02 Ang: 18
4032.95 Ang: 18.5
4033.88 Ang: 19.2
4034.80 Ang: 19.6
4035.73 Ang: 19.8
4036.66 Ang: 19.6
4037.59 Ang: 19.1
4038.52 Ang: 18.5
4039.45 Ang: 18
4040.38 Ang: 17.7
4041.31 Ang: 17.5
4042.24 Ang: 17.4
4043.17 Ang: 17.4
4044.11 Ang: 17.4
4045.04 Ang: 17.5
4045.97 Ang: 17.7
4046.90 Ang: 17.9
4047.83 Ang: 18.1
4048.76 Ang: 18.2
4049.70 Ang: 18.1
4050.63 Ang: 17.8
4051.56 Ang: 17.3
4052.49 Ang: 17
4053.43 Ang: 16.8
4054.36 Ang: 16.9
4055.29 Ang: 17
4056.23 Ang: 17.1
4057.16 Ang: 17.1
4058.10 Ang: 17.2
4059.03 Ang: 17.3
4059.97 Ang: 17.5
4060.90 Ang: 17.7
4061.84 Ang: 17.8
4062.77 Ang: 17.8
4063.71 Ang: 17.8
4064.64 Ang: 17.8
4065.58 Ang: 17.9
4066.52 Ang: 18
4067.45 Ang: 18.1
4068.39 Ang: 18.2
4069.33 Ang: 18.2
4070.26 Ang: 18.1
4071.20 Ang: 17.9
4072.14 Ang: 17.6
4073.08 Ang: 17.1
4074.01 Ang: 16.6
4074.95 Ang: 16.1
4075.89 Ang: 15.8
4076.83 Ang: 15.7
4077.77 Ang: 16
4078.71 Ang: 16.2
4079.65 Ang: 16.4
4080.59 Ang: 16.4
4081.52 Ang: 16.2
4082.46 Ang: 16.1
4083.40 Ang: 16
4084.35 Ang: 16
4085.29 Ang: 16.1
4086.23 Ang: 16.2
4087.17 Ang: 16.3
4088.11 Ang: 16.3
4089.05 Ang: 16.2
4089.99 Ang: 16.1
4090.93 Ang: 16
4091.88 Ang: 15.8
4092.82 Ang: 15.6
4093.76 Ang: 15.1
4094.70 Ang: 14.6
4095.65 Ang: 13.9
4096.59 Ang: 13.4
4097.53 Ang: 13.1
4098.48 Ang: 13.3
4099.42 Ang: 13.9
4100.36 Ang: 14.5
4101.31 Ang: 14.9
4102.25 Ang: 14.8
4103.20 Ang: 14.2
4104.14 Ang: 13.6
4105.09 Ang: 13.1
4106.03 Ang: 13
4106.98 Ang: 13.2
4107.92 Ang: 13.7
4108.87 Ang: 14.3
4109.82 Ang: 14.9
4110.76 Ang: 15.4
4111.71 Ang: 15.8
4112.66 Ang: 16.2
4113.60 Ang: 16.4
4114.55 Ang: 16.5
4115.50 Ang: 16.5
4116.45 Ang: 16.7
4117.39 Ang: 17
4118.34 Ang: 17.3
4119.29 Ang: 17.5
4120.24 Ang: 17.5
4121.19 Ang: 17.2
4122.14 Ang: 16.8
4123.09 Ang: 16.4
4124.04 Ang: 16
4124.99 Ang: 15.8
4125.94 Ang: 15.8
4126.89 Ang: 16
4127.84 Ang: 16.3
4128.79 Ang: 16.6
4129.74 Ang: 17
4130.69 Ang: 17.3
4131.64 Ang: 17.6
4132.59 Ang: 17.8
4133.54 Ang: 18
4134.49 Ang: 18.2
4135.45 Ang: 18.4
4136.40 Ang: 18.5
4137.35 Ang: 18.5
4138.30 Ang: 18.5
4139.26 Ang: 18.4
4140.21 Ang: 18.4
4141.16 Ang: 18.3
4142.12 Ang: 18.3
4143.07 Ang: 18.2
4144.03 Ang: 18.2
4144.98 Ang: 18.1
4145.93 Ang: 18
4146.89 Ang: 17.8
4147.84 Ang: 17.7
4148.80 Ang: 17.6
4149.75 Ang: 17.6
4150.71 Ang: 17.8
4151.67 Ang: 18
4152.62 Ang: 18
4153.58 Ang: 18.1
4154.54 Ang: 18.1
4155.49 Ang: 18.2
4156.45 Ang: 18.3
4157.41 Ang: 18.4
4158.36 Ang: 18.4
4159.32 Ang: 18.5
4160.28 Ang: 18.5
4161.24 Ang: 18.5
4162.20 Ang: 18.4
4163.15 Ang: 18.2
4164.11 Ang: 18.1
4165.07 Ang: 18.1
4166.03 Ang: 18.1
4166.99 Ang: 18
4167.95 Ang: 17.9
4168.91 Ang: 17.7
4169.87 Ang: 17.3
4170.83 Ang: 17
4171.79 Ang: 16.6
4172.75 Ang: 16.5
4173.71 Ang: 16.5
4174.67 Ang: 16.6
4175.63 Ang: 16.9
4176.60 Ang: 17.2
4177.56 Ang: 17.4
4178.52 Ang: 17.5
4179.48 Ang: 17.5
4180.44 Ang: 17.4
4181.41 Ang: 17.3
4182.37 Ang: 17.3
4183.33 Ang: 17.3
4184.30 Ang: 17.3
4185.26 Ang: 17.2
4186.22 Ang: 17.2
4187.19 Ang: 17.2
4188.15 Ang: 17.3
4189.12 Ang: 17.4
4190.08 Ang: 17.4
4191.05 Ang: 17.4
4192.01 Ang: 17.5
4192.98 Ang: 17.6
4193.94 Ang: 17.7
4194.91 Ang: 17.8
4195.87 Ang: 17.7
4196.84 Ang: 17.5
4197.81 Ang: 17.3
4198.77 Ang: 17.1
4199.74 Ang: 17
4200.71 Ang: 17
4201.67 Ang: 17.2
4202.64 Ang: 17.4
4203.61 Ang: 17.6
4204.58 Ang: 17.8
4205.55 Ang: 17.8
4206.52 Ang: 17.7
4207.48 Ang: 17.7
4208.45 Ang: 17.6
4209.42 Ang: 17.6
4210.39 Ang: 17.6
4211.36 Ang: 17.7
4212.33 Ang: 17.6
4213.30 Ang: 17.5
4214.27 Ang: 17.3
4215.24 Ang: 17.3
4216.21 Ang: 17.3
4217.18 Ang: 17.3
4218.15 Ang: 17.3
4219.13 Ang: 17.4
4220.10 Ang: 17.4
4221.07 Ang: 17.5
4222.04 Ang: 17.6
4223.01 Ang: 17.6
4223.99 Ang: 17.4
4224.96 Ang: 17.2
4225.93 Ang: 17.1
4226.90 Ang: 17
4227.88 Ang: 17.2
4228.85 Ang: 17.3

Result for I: 5.1 Ang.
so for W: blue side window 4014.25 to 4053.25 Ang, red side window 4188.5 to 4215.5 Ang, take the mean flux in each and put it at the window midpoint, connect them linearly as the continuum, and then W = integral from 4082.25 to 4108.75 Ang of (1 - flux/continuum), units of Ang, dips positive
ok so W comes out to 4.4 Ang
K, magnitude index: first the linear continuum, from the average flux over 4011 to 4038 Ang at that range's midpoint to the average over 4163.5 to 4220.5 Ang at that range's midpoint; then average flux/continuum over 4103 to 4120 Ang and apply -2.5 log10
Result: 0.158 mag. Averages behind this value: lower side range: 18.1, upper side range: 17.4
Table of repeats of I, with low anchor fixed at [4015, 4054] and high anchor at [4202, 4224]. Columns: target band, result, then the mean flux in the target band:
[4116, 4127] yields 0.6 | 16.7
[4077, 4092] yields 1.4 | 16.1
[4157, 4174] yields -0.2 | 17.8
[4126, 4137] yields 0.2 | 17.4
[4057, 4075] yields 0.2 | 17.6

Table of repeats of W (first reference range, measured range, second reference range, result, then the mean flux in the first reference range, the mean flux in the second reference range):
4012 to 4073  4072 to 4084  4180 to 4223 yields 0.99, 17.8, 17.4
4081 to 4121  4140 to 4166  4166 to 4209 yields -2.50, 15.3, 17.4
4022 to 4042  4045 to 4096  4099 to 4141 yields 1.34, 18.1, 16.3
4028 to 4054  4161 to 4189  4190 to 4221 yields 0.25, 18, 17.5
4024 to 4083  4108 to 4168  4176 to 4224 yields 0.12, 17.6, 17.4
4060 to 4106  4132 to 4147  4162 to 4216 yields -1.29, 16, 17.4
